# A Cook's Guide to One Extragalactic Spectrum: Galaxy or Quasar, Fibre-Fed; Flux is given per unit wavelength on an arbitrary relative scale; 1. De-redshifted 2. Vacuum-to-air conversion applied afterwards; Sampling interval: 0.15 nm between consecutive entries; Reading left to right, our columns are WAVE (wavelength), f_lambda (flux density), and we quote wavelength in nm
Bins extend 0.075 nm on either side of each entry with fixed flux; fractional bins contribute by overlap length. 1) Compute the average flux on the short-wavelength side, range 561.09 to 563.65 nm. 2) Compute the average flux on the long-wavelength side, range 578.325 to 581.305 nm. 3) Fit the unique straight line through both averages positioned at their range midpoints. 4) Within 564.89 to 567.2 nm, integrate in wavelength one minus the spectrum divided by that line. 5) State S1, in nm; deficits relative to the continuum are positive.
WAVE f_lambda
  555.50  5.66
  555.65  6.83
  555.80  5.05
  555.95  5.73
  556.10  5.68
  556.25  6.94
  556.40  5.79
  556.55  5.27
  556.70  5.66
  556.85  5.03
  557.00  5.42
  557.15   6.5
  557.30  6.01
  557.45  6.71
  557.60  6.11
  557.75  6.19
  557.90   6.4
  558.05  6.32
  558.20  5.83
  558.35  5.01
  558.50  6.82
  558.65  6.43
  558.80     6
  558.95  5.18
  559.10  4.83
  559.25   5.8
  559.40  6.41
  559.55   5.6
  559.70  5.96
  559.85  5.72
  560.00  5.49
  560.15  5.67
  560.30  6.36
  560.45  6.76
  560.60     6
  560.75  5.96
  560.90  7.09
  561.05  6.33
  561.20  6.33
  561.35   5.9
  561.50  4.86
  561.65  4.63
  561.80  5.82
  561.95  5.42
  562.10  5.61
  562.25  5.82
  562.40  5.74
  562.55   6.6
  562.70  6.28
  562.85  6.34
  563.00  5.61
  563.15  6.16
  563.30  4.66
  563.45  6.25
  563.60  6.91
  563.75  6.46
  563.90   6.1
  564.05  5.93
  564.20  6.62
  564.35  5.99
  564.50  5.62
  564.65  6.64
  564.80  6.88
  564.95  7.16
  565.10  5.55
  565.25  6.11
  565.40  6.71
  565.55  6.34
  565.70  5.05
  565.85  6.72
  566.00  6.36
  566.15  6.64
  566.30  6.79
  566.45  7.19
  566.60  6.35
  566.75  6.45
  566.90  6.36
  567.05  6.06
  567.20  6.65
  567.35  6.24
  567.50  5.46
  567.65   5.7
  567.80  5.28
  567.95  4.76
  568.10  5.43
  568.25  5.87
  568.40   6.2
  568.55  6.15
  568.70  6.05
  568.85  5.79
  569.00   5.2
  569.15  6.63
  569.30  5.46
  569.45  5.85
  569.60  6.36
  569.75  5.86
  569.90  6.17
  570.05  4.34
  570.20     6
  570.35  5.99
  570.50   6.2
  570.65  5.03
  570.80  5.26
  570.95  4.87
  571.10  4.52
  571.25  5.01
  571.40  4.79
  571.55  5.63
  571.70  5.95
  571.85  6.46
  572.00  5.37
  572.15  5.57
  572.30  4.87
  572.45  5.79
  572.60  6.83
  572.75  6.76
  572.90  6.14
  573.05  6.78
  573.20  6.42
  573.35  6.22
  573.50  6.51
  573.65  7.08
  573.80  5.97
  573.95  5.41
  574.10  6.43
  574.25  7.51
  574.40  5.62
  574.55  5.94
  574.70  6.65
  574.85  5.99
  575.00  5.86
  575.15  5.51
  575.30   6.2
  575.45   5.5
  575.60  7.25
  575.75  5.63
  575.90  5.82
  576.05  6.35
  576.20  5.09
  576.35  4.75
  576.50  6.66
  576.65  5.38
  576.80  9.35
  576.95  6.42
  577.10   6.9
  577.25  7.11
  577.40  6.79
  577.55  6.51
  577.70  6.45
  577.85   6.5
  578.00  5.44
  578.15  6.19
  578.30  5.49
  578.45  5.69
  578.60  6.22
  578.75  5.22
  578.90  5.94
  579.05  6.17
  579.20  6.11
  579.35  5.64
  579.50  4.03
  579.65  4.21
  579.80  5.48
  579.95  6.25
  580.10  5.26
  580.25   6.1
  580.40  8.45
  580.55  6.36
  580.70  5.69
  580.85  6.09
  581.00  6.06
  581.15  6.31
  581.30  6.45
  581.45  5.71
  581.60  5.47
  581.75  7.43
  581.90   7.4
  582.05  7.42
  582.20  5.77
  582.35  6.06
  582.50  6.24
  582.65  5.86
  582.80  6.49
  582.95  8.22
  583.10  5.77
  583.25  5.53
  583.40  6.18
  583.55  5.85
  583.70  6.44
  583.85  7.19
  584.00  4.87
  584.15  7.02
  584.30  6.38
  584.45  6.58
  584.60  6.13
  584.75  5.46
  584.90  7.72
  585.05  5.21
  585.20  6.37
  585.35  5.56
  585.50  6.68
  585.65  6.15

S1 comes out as -0.22 nm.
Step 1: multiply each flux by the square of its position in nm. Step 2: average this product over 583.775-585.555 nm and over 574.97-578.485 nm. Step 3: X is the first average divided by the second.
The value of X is 1.04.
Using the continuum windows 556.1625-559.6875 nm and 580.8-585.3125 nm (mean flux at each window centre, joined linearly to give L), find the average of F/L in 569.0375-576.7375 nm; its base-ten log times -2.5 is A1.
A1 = 0.049 mag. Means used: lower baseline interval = 5.92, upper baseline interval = 6.32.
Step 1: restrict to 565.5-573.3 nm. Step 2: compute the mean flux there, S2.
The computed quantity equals 5.88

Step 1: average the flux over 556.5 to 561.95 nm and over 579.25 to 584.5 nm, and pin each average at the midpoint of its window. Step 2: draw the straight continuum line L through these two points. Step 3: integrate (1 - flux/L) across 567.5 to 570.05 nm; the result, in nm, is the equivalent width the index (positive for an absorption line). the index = 0.11 nm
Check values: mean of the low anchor 5.9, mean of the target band 5.74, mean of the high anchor 6.18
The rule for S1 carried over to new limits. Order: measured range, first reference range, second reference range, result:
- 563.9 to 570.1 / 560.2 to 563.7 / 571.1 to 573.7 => -0.12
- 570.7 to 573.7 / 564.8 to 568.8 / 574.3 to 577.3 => 0.17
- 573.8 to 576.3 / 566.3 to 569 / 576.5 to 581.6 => 0.02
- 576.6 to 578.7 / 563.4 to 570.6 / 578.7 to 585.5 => -0.11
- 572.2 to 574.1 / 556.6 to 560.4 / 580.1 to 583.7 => -0.01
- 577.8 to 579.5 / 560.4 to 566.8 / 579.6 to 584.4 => 0.13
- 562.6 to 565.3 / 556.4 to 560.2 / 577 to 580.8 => -0.13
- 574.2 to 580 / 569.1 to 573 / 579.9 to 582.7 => 0.02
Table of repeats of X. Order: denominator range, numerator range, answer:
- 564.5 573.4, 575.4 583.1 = 1.08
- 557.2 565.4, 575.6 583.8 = 1.09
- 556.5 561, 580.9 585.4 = 1.15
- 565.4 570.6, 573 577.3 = 1.07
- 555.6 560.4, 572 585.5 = 1.13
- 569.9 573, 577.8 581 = 1.07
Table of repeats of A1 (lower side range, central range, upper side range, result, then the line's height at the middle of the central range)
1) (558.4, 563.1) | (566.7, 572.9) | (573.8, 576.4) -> 0.04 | 5.96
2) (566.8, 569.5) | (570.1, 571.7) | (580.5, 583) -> 0.12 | 5.96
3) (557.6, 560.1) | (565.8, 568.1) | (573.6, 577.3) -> -0.02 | 6.06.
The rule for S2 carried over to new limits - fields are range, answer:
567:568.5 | 5.77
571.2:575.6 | 6.05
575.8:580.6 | 6.07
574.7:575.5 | 5.9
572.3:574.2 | 6.32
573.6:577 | 6.18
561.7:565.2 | 6.08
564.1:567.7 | 6.32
